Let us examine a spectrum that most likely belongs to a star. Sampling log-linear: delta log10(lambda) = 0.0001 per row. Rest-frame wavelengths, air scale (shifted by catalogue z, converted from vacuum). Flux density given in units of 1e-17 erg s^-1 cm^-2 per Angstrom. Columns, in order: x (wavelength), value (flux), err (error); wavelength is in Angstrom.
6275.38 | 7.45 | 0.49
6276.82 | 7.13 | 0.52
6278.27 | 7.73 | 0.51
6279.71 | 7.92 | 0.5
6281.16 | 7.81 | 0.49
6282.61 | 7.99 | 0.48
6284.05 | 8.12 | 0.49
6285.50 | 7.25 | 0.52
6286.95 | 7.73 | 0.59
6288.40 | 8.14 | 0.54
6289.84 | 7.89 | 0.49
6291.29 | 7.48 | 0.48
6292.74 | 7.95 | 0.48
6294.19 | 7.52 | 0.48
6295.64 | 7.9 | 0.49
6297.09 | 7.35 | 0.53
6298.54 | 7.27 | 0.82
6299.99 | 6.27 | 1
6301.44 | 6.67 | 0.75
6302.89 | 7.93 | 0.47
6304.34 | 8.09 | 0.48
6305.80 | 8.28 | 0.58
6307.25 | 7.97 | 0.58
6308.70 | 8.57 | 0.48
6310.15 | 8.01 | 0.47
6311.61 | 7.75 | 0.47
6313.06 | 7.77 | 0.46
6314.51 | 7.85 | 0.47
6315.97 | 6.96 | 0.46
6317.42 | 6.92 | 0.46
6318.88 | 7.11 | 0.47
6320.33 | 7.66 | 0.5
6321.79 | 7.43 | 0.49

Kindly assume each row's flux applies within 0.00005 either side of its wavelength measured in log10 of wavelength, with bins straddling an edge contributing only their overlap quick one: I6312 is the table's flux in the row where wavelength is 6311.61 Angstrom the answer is 7.75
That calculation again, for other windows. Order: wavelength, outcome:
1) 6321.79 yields 7.43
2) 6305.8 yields 8.28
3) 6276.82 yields 7.13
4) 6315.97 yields 6.96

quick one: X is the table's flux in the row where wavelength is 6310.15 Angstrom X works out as 8.01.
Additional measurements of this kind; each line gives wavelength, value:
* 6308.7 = 8.57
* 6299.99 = 6.27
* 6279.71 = 7.92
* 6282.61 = 7.99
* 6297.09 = 7.35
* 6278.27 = 7.73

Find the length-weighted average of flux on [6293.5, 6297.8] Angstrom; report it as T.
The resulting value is 7.59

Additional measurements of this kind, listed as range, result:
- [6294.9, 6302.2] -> 7.1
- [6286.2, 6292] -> 7.81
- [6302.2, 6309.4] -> 8.17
